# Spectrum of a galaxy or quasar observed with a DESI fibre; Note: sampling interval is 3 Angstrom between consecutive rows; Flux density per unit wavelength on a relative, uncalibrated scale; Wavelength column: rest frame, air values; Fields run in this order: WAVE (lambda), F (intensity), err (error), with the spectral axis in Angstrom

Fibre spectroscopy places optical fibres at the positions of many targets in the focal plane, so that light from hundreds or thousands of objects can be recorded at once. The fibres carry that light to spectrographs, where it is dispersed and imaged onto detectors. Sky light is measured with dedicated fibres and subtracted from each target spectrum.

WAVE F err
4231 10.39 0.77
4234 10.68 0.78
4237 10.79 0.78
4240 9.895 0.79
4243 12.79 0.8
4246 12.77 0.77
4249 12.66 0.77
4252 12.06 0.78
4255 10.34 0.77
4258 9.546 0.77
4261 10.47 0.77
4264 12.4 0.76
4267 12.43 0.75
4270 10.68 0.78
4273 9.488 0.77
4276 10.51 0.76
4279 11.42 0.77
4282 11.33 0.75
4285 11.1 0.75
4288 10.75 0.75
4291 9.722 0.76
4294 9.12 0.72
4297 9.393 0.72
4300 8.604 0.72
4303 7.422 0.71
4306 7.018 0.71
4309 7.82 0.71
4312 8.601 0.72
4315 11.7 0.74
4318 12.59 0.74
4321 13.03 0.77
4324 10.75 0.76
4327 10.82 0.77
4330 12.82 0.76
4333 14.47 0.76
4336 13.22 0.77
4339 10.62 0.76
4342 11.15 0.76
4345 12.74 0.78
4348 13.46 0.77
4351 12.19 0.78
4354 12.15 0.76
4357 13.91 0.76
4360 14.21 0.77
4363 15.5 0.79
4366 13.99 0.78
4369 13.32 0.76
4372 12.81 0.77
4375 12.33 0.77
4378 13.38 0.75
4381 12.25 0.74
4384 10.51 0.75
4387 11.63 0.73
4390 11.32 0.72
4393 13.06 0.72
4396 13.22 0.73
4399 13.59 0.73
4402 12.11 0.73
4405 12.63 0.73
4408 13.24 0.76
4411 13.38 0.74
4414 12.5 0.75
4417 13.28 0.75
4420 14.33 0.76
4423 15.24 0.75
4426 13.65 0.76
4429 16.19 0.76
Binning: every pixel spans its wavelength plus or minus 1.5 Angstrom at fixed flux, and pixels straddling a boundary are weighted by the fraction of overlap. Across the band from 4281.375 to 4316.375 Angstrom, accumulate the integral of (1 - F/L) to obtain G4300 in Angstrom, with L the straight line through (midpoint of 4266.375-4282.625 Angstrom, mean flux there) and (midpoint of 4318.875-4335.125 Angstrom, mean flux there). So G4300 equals 6.8 Angstrom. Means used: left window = 10.9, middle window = 9.32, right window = 12.4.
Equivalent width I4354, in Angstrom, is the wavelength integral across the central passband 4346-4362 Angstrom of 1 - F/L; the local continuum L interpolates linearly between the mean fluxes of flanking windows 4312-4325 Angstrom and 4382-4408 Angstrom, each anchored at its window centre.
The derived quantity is -1.7 Angstrom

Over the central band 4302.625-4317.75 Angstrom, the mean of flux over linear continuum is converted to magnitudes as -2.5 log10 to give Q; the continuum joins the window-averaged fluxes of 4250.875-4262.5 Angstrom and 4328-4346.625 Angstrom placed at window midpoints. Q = 0.31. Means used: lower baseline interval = 10.6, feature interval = 8.93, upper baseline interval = 12.5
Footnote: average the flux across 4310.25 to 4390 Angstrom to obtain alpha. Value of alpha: 12.4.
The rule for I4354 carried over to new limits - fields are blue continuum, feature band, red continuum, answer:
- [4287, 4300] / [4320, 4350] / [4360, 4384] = -2.1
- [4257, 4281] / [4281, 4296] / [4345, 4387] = 1.3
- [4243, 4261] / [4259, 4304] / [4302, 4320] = 0.4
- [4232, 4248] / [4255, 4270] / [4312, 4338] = 0.7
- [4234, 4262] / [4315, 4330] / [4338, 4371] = 0.7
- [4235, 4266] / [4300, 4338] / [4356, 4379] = 6.0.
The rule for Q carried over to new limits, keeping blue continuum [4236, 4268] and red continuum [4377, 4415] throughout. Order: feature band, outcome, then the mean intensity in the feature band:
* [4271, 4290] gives 0.09 mag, 10.7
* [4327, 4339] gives -0.07 mag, 12.8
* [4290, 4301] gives 0.27 mag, 9.21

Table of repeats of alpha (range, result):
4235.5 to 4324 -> 10.6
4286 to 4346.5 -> 10.6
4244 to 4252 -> 12.6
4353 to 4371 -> 13.9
